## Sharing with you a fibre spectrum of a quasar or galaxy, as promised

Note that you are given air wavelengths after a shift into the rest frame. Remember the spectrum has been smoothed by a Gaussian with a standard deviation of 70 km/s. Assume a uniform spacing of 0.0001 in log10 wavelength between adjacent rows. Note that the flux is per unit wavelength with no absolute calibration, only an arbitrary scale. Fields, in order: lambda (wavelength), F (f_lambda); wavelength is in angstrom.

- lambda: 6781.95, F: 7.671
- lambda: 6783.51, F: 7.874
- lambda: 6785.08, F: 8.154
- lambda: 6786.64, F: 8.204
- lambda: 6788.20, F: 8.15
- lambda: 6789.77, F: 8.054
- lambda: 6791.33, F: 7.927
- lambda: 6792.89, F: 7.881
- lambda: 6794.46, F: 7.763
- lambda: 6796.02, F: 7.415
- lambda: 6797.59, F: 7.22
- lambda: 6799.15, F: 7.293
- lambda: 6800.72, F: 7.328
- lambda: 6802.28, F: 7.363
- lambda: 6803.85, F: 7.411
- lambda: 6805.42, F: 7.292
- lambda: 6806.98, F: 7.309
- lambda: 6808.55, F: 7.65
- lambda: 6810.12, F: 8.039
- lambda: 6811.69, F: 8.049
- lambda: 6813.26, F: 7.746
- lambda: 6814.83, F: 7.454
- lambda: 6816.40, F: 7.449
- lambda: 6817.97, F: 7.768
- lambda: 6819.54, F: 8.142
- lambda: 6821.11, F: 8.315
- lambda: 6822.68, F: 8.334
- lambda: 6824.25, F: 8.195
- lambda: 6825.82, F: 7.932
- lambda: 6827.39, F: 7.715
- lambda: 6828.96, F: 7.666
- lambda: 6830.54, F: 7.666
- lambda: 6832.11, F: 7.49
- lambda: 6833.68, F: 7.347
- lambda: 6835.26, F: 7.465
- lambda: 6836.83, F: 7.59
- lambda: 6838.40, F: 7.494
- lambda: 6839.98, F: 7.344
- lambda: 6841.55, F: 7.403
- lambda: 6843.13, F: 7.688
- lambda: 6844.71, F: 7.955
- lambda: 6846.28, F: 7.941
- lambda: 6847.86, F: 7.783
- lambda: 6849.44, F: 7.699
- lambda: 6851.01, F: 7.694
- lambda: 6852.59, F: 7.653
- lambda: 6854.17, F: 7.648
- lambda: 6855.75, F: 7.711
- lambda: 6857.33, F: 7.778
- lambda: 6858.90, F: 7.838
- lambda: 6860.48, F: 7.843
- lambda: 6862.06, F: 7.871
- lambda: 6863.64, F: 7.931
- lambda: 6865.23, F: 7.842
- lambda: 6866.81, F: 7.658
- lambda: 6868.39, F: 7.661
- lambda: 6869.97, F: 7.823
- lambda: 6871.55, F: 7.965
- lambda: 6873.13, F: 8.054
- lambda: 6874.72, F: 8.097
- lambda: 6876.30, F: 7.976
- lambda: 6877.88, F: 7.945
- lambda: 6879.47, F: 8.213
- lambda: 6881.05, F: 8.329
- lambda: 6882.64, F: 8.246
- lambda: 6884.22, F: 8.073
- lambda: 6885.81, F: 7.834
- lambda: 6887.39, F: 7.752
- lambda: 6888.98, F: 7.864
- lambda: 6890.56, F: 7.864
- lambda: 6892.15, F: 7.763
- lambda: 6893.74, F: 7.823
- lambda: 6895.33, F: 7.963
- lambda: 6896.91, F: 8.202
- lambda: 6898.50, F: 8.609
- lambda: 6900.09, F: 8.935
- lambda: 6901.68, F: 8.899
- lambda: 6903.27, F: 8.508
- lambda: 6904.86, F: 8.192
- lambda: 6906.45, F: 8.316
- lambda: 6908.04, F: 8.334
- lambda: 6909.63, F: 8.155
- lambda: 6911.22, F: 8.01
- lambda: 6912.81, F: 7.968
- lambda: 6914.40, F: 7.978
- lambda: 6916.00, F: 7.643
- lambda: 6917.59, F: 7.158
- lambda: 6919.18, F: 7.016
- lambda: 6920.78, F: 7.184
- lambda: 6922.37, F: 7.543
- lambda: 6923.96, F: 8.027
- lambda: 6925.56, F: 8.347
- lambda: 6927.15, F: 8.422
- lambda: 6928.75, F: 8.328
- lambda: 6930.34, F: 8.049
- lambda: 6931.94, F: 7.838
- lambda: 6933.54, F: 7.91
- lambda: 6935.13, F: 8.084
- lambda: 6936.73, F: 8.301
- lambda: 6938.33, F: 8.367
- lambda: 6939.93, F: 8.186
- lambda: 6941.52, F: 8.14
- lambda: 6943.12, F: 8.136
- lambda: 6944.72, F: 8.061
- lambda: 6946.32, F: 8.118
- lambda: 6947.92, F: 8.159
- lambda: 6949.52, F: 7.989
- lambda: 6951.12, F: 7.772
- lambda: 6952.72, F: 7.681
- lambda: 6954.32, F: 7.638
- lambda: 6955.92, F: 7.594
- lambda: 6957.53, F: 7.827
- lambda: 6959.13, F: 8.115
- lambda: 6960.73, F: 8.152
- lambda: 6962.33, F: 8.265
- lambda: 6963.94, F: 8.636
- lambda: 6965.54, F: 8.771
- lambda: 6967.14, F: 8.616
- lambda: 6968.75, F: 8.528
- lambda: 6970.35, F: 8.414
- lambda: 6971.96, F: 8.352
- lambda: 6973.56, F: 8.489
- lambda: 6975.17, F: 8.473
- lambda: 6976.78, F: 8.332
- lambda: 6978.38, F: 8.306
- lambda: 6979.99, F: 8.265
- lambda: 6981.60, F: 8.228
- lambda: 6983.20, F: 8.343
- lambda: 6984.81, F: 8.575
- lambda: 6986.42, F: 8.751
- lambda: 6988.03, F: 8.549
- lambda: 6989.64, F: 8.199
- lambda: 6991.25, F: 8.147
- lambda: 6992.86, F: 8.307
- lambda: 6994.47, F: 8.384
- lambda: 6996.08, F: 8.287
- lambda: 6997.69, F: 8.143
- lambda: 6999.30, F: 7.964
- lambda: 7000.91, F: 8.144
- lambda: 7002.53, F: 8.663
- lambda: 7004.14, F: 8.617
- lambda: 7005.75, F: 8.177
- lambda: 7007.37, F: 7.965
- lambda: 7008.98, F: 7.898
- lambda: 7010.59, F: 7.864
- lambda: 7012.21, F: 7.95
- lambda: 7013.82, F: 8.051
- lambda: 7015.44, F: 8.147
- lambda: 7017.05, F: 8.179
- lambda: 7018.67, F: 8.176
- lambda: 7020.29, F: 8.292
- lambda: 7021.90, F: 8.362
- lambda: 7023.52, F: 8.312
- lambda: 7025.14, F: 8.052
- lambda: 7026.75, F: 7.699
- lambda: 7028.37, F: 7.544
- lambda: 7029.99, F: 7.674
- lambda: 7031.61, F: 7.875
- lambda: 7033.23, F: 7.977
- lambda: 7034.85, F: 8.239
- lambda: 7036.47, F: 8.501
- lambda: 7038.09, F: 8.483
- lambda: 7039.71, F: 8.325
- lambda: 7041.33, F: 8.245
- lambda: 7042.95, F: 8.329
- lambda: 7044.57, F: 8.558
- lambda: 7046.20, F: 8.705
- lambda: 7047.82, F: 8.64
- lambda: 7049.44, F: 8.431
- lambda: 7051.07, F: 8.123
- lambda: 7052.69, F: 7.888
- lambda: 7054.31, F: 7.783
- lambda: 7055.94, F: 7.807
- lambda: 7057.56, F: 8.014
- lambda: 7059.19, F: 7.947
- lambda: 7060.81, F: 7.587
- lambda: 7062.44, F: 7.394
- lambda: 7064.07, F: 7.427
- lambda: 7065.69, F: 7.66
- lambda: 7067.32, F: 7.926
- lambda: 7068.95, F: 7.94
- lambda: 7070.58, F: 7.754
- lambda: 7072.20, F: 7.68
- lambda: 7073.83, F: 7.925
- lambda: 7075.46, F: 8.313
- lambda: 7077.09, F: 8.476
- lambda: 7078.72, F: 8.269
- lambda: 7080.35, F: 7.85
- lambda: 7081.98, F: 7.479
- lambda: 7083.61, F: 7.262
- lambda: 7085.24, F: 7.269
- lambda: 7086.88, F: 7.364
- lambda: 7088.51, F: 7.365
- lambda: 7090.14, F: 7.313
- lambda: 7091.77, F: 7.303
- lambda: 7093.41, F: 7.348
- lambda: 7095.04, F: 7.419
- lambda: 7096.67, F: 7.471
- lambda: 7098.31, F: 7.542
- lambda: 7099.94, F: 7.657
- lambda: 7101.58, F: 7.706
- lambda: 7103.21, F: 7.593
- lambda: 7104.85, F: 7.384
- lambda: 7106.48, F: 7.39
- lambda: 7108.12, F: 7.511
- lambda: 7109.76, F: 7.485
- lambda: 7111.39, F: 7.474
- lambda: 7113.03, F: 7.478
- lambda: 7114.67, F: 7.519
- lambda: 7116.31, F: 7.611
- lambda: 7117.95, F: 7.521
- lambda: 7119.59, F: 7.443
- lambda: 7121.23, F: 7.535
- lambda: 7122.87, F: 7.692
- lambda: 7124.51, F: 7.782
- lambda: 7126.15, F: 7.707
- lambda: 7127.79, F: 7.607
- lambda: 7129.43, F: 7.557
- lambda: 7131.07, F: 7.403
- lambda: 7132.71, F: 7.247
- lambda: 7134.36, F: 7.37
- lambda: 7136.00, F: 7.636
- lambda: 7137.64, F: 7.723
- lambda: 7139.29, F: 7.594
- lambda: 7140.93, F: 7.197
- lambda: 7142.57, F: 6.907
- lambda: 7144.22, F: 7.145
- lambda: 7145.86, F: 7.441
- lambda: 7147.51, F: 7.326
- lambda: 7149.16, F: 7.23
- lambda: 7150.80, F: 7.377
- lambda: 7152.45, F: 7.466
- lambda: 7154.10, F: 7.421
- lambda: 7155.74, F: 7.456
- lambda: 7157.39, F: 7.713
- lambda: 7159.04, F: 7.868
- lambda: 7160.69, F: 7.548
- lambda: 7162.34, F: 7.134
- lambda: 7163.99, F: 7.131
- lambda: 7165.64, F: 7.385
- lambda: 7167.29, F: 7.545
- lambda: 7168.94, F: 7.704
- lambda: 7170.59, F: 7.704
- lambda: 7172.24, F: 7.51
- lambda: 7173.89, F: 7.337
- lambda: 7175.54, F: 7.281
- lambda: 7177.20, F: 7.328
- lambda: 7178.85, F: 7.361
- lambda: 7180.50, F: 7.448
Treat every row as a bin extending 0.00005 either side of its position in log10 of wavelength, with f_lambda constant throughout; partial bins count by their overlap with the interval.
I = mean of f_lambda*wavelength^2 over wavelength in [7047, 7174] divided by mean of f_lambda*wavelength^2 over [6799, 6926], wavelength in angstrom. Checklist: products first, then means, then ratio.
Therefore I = 1.0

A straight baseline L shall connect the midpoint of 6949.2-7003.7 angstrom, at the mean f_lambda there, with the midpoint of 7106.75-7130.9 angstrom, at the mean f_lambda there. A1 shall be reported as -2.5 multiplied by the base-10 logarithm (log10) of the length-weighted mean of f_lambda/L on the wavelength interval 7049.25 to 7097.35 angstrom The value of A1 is 0.01 mag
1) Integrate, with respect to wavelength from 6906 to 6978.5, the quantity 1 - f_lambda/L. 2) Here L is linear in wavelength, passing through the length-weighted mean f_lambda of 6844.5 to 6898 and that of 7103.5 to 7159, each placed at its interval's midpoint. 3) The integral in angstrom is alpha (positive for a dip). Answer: -2.8 angstrom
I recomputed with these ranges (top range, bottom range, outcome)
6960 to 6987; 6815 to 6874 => 1.13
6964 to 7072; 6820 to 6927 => 1.08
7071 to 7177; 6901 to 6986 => 0.97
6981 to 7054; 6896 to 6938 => 1.05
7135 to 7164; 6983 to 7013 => 0.94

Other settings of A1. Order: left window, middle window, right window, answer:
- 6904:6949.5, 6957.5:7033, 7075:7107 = -0.06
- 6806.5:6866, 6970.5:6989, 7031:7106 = -0.08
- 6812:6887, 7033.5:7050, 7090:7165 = -0.12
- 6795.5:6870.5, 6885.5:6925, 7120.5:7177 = -0.05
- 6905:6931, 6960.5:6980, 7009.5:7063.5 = -0.06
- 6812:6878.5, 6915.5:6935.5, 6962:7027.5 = 0.03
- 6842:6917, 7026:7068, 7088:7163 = -0.05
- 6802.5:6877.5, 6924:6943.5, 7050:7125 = -0.06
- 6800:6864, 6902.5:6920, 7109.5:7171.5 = -0.04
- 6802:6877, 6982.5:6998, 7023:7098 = -0.07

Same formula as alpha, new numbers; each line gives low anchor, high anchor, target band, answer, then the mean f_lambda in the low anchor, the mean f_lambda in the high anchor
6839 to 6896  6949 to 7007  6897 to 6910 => -0.8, 7.85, 8.27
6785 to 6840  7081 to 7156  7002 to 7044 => -3.4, 7.71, 7.45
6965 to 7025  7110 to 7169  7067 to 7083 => -0.2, 8.3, 7.47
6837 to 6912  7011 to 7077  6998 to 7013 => -0.2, 7.96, 8.05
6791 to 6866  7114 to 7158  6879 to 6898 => -0.9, 7.69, 7.47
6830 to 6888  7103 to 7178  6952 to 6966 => -0.7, 7.79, 7.46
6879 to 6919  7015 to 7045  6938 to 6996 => -0.9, 8.09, 8.15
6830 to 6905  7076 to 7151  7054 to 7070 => -0.3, 7.89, 7.5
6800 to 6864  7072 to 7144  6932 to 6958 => -1.2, 7.71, 7.55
